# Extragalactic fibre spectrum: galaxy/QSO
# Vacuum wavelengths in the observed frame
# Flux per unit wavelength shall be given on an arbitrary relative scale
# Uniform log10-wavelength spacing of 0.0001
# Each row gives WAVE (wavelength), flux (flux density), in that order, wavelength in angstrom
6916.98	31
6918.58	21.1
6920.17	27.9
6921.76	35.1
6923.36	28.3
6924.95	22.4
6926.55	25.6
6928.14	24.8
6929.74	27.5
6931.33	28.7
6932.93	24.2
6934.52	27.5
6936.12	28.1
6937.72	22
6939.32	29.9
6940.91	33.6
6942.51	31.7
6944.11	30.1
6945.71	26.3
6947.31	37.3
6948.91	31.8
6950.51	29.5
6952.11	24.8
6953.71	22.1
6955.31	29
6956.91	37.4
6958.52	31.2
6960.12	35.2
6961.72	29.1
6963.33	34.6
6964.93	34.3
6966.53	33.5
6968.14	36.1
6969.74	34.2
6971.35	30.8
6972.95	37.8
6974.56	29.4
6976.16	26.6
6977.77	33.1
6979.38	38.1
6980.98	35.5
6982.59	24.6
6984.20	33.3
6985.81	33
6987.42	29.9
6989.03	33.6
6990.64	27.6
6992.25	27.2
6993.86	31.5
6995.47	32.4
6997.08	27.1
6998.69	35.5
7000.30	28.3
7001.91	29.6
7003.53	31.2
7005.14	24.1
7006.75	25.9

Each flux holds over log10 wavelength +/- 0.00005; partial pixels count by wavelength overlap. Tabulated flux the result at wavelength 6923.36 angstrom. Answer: 28.3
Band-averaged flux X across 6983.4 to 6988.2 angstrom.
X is 32.1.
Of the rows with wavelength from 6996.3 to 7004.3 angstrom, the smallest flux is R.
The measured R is 27.1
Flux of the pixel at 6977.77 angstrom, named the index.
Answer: 33.1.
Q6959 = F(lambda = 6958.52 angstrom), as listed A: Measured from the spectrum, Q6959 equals 31.2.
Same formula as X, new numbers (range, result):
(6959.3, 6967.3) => 33.4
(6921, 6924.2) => 31.5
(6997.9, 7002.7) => 31.1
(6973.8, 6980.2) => 31.9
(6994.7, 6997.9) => 29.8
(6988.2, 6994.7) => 30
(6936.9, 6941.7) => 28.5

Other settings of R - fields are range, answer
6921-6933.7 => 22.4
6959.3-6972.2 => 29.1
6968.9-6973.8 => 30.8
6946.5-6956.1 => 22.1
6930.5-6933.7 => 24.2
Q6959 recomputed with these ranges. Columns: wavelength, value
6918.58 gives 21.1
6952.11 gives 24.8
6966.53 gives 33.5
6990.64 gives 27.6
